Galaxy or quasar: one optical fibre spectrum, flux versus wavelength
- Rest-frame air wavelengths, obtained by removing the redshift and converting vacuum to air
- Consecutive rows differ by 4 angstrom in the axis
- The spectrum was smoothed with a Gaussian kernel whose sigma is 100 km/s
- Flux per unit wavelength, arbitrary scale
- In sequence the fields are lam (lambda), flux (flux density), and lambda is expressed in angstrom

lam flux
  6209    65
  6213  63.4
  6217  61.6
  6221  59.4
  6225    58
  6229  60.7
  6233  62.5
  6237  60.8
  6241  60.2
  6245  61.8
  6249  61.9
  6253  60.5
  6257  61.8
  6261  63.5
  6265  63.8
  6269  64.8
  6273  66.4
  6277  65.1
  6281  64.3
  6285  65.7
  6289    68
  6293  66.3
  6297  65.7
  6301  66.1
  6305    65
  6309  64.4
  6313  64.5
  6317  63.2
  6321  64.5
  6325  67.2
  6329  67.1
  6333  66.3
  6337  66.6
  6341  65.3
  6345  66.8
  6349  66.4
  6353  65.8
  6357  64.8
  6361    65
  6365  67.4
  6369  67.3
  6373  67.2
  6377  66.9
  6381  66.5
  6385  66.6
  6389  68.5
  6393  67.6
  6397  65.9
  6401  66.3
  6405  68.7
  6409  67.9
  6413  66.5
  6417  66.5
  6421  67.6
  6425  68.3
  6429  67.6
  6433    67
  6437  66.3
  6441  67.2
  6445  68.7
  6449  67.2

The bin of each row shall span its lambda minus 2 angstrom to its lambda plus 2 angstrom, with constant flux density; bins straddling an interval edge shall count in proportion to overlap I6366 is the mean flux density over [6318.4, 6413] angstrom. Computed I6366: 66.6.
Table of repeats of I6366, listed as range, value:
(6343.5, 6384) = 66.4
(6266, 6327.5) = 65.4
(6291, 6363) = 65.6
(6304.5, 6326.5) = 64.7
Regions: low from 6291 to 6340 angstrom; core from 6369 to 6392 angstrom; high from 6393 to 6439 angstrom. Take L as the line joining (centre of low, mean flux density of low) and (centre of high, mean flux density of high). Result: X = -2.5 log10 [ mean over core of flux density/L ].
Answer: -0.01 mag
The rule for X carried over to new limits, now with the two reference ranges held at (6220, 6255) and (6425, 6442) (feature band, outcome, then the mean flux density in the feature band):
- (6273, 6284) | -0.05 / 65.1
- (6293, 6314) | -0.04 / 65.3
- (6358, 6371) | -0.03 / 66.4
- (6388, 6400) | -0.02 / 67.1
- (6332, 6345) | -0.04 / 66.2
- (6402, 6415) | -0.02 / 67.6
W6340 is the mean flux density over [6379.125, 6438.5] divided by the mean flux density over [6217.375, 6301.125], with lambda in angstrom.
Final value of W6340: 1.06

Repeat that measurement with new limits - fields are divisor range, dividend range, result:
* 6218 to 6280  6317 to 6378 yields 1.07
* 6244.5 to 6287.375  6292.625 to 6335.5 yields 1.03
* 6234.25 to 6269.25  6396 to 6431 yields 1.09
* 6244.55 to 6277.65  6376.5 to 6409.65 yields 1.06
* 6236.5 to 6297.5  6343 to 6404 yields 1.04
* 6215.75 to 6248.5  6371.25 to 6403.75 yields 1.10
